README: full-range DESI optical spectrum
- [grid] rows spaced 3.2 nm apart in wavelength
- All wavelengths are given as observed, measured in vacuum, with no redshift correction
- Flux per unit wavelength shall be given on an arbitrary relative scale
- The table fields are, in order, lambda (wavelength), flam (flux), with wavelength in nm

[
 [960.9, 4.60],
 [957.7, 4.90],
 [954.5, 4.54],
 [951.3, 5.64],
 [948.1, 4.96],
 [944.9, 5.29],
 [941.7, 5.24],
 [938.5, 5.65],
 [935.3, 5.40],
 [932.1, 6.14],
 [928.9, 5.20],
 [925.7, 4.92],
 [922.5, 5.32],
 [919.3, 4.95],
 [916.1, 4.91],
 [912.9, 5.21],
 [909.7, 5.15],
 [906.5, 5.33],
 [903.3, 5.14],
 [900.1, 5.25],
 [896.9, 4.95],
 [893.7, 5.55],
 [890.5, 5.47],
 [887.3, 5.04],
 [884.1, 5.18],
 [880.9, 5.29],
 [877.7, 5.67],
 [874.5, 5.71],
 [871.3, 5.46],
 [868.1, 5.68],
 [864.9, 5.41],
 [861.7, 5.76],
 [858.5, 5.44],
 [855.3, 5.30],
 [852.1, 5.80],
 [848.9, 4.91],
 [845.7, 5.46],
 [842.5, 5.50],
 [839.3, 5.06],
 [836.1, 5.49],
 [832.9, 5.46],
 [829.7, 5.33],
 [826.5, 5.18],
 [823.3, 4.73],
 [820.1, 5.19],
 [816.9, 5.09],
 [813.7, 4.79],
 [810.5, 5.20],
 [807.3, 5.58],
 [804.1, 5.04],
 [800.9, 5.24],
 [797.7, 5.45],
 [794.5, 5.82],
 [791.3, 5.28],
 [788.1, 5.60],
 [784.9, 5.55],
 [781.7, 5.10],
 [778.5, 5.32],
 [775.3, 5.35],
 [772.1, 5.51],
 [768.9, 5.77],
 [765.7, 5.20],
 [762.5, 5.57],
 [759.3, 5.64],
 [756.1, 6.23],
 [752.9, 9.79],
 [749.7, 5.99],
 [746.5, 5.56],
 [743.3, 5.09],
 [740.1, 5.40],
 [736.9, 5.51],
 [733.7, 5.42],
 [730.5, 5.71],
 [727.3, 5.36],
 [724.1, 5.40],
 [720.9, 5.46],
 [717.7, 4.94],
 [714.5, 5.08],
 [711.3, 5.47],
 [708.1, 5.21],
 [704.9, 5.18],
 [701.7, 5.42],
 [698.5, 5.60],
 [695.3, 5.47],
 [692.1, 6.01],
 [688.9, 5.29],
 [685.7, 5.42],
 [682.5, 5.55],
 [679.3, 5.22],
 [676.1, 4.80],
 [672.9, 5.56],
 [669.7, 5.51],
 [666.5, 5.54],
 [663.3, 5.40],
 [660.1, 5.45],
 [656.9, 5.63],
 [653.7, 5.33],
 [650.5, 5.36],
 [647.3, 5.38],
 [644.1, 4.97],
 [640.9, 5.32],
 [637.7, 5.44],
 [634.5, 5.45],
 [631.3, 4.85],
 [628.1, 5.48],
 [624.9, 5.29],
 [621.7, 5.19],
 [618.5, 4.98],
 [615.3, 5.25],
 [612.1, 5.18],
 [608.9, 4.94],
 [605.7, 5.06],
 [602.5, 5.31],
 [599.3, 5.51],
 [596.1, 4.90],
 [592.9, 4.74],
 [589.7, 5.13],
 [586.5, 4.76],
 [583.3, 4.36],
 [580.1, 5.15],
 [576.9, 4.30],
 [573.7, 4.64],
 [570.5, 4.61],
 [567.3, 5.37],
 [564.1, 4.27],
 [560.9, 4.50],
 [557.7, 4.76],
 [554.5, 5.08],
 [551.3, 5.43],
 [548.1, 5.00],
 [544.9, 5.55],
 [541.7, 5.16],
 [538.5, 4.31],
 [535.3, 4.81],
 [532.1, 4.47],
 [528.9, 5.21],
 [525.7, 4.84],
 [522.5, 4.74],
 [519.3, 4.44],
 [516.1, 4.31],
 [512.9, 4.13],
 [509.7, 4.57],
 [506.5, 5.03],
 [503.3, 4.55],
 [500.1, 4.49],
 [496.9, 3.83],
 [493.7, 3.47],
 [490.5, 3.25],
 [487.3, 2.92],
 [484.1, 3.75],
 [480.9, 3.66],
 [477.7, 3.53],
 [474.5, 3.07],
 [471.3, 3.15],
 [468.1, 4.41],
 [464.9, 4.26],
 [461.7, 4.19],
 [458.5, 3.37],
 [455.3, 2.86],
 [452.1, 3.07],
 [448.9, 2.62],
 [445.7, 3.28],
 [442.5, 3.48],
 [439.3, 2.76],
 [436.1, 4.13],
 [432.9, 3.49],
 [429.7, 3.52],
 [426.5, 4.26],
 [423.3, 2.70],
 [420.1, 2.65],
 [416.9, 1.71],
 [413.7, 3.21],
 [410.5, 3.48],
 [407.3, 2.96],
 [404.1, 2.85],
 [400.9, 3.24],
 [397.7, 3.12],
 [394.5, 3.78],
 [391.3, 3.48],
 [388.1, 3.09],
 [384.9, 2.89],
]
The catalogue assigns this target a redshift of 0.146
